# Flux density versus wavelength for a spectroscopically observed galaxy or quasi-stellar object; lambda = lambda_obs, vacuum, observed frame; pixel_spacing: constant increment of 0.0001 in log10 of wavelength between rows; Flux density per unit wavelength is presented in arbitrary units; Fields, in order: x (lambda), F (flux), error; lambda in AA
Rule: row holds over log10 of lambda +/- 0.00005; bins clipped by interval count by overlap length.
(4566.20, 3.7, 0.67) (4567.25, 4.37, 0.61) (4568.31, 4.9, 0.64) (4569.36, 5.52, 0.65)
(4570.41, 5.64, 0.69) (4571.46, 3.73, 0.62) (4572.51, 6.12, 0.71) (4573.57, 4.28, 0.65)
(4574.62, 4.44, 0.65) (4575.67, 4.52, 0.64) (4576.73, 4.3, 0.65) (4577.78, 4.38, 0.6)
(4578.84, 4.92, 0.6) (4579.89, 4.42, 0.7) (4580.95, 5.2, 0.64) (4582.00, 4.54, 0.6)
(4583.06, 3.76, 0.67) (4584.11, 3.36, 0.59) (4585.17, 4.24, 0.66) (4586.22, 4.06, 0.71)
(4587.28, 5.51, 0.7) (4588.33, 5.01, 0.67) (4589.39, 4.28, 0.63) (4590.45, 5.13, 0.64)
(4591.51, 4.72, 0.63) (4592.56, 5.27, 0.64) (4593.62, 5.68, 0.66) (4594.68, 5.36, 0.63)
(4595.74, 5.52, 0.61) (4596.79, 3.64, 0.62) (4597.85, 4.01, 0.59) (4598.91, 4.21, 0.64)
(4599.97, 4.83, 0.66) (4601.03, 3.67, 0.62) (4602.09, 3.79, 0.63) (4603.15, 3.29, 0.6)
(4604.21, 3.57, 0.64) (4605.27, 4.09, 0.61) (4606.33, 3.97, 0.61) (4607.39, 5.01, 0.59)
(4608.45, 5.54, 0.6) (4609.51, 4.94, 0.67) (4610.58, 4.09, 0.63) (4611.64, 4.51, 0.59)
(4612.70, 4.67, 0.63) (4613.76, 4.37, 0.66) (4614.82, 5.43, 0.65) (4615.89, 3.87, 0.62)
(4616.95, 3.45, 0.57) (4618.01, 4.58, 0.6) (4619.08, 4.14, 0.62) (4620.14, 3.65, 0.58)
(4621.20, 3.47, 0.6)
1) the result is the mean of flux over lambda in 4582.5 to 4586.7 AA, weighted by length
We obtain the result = 3.86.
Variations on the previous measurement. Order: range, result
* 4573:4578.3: 4.39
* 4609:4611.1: 4.49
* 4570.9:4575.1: 4.65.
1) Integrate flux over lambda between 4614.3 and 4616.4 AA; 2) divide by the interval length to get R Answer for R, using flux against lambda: 4.64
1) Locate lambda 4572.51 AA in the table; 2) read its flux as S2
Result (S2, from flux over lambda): 6.12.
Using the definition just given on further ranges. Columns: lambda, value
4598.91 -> 4.21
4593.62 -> 5.68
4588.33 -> 5.01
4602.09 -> 3.79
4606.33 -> 3.97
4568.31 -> 4.9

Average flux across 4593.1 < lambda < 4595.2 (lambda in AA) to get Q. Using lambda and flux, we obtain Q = 5.51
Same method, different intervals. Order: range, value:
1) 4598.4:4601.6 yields 4.23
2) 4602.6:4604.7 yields 3.43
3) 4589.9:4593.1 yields 5.04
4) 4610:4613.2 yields 4.42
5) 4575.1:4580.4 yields 4.51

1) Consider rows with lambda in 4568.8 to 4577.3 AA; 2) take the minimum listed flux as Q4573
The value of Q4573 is 3.73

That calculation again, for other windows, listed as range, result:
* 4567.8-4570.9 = 4.9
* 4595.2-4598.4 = 3.64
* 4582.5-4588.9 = 3.36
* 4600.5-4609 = 3.29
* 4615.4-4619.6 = 3.45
